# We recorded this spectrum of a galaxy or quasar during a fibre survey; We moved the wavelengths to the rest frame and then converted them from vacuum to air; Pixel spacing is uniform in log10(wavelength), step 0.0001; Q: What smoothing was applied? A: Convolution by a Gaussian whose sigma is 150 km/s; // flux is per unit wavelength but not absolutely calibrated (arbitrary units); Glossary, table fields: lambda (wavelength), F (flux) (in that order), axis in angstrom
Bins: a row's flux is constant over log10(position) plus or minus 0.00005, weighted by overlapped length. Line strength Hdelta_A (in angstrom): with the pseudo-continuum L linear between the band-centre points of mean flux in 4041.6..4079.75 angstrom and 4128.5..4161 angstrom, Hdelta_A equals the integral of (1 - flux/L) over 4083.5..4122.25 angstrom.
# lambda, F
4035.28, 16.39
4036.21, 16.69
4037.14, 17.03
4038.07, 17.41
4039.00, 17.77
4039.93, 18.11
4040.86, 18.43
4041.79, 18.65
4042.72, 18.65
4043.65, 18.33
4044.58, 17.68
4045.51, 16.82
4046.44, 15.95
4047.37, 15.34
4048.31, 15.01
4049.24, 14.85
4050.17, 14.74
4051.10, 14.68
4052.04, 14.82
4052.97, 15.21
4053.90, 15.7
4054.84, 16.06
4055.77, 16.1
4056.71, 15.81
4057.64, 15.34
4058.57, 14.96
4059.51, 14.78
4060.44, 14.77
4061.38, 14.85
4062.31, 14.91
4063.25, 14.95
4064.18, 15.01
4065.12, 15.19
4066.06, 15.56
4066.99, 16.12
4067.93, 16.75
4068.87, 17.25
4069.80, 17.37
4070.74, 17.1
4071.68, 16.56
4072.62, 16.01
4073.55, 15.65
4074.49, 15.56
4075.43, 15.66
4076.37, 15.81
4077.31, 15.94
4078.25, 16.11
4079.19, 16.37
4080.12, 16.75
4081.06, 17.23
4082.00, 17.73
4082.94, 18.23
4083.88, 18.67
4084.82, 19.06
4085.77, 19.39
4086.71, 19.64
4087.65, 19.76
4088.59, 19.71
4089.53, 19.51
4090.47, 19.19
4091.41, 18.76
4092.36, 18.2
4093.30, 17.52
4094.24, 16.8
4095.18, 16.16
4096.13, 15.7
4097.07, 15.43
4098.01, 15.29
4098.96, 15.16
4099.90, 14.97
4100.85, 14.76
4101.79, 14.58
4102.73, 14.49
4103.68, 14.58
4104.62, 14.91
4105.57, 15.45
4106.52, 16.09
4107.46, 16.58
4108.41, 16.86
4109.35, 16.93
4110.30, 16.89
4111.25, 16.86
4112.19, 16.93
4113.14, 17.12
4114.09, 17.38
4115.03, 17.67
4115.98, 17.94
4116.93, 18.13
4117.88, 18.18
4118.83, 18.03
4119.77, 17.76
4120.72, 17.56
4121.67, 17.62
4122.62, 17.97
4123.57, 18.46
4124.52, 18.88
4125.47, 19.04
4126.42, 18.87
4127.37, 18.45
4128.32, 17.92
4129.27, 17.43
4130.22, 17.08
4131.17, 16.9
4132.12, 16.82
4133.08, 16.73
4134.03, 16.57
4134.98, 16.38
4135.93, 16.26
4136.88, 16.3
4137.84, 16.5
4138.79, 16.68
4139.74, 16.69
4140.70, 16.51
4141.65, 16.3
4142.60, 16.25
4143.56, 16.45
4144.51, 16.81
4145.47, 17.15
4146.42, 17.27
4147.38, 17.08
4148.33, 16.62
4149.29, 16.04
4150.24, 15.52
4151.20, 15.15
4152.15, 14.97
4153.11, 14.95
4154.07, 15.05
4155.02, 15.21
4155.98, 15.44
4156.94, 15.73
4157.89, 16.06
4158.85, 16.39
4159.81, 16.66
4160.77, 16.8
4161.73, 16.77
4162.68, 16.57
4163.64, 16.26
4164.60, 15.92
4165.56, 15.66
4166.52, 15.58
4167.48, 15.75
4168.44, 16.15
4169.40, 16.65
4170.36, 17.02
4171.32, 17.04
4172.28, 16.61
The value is -2.42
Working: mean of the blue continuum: 15.9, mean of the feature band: 17.1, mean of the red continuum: 16.3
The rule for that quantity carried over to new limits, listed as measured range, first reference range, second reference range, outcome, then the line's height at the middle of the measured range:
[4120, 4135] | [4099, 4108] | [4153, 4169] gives -2.1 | 15.5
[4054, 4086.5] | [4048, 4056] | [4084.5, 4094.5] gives 1.4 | 17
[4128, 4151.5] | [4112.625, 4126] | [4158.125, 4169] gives 0.8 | 17.2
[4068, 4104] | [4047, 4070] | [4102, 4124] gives -1.6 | 16.2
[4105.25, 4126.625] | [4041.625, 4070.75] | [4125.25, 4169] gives -1.7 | 16.3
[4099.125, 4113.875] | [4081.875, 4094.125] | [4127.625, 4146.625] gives 1.8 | 18.1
